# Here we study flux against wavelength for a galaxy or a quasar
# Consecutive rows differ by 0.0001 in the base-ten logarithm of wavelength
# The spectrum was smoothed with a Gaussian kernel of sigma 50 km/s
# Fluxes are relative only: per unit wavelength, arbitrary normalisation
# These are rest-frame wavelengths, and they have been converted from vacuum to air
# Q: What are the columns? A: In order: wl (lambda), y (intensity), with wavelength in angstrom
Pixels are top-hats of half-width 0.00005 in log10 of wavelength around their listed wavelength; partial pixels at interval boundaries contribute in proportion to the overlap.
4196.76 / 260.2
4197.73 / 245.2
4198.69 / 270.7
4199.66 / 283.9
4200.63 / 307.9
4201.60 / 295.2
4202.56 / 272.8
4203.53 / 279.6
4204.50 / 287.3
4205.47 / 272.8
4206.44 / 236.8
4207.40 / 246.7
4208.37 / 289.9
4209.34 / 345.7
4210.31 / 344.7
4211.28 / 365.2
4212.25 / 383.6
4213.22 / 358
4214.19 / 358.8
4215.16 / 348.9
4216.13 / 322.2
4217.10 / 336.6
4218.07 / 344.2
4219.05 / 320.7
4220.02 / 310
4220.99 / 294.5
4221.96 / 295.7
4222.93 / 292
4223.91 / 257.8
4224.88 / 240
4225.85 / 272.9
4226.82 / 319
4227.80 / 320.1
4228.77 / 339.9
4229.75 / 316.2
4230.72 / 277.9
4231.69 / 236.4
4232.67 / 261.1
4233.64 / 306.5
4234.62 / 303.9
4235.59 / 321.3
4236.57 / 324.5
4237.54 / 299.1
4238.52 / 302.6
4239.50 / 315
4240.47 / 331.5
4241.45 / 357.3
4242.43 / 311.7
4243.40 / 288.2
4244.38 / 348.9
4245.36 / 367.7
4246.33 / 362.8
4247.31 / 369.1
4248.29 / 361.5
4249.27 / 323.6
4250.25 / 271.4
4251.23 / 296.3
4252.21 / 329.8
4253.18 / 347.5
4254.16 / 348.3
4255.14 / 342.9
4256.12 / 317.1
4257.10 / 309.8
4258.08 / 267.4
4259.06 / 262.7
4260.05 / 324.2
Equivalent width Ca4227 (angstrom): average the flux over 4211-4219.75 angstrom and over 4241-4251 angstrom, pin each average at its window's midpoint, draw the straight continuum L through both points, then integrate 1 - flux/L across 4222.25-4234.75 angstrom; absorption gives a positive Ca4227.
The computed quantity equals 2.0 angstrom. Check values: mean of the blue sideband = 347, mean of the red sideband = 335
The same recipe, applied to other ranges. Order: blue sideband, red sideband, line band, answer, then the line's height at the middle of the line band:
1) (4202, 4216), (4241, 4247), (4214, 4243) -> 1.87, 329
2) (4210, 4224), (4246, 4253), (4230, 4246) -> 0.99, 331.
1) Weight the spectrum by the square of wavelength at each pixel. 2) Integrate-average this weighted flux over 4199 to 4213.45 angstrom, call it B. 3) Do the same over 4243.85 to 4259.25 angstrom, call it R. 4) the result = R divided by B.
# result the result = 1.1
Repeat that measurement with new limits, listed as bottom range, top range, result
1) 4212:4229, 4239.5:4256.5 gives 1.07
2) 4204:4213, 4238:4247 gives 1.09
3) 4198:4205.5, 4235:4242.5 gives 1.15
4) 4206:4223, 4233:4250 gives 1.03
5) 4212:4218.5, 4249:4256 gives 0.94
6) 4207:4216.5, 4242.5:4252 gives 1.00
